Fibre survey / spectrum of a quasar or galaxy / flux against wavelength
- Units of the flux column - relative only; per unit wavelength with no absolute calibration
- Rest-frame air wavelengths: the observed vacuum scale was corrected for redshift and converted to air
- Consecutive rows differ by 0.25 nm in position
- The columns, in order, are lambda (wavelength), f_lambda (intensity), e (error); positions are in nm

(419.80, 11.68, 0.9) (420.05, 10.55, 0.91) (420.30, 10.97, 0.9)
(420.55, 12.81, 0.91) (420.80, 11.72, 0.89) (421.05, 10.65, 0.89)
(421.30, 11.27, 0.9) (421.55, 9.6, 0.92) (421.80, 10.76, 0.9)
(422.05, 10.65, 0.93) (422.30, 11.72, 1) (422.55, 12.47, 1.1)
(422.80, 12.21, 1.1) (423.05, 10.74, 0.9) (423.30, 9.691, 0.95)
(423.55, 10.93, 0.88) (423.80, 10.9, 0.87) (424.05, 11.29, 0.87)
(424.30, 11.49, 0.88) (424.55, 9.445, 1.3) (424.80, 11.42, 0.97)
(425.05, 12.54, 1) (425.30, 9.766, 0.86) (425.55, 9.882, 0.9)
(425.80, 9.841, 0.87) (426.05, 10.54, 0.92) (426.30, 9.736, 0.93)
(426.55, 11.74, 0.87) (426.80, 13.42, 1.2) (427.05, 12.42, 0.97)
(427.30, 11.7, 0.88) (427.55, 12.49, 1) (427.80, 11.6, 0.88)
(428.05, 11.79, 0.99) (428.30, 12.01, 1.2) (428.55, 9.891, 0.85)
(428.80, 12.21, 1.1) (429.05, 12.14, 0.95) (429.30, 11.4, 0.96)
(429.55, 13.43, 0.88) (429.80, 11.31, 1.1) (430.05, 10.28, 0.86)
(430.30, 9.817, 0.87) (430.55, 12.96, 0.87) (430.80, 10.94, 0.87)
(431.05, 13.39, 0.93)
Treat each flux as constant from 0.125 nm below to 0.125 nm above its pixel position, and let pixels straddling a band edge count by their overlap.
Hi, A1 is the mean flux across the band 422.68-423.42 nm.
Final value 10.9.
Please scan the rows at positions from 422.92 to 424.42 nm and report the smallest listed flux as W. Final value 9.691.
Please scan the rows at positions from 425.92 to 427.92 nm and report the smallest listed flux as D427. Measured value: 9.736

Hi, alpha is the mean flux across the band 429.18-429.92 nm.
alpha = 12.1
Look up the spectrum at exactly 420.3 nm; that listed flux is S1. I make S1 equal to 10.97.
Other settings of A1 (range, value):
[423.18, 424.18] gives 10.7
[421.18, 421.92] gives 10.5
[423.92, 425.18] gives 11.2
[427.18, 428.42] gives 11.9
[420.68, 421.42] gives 11.2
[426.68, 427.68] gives 12.5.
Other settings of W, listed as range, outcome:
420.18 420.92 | 10.97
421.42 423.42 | 9.6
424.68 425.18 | 11.42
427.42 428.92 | 9.891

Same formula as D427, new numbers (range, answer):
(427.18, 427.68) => 11.7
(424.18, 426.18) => 9.445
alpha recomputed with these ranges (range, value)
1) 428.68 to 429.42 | 11.9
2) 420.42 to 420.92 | 12.3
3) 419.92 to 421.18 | 11.3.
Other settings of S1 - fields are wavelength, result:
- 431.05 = 13.39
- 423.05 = 10.74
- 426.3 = 9.736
